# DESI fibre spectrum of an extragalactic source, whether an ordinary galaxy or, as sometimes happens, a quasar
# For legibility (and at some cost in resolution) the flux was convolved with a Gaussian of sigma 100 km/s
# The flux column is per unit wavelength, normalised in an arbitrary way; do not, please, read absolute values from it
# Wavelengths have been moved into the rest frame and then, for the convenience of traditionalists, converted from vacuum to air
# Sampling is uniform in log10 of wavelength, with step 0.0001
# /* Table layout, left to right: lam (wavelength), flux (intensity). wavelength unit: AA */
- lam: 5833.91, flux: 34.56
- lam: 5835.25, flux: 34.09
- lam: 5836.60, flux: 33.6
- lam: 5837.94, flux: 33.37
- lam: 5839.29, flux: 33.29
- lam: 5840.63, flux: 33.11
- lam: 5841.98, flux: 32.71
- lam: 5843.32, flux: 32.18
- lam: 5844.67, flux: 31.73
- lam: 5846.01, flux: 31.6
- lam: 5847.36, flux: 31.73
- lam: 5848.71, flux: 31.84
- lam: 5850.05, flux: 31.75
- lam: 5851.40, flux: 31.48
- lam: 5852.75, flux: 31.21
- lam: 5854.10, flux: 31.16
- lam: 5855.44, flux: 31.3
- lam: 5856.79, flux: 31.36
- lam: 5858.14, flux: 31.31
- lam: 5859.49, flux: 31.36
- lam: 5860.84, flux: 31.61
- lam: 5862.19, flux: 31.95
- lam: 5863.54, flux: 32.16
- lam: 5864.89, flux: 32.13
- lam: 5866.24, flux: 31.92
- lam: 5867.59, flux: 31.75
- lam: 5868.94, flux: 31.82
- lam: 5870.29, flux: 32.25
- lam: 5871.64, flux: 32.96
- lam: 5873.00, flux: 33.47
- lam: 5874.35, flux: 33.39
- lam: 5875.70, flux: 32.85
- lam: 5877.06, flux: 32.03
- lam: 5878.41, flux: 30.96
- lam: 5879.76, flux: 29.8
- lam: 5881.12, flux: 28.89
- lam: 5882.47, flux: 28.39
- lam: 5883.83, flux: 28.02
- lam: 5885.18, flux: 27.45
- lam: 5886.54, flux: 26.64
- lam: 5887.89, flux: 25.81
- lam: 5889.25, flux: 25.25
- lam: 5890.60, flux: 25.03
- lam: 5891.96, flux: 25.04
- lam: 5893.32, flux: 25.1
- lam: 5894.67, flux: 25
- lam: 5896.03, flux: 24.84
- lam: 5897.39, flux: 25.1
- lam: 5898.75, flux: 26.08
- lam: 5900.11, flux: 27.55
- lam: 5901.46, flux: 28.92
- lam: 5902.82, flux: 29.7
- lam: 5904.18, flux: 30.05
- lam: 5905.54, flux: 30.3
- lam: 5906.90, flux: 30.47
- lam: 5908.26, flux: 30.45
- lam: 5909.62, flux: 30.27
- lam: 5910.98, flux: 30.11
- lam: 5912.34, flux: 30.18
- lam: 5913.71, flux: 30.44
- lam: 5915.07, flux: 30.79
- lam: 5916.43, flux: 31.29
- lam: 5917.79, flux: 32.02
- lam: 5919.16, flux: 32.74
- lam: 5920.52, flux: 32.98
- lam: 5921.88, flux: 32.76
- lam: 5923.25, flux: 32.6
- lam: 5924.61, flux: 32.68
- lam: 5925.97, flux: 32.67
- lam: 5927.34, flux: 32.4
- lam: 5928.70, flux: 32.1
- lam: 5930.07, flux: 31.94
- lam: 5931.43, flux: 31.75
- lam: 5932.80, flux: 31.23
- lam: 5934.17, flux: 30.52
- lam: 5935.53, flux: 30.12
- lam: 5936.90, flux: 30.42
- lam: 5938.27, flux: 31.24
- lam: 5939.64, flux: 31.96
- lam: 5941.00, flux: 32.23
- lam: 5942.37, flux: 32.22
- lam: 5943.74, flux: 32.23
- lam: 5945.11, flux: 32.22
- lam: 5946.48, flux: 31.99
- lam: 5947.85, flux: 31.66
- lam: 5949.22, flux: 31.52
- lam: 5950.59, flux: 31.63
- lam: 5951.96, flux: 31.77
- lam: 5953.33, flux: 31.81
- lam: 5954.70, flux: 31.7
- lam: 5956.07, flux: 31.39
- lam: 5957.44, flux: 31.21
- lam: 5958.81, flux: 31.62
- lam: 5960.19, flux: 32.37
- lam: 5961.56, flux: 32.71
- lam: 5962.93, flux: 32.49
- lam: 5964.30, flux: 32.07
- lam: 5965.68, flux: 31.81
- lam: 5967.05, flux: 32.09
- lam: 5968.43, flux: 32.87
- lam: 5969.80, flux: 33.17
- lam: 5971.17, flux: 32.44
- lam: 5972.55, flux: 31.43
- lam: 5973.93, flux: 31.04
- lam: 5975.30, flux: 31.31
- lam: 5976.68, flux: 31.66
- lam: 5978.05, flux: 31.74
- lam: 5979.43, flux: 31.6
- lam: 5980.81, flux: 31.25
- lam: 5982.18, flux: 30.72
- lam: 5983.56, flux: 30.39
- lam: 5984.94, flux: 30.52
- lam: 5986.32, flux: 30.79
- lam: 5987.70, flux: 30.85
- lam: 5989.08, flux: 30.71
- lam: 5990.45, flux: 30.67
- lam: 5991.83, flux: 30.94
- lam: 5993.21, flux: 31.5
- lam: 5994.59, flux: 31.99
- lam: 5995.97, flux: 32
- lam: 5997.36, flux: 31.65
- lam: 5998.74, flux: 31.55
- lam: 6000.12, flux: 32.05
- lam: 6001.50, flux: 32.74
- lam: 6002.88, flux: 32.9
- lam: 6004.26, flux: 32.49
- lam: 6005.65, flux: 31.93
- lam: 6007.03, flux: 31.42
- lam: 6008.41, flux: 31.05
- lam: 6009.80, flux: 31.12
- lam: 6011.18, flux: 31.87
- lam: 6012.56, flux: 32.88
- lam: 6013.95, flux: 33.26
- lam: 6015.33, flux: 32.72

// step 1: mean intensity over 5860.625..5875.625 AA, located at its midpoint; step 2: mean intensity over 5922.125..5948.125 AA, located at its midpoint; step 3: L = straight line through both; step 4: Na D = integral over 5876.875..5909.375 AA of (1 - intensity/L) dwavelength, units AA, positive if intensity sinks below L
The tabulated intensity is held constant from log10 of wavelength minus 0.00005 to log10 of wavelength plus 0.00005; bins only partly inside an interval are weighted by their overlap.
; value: 4.4 AA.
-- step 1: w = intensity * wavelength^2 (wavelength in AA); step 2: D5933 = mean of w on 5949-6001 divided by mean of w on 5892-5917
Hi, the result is 1.13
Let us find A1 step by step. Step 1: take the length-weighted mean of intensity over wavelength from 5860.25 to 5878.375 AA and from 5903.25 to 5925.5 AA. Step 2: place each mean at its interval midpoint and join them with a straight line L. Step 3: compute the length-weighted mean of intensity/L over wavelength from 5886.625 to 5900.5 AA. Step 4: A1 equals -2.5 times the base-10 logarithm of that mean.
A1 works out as 0.24 mag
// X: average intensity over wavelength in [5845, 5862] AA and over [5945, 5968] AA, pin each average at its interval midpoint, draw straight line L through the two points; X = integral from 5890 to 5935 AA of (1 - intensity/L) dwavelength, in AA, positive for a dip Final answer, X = 2.63 AA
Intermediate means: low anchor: 31.5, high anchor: 31.9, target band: 29.9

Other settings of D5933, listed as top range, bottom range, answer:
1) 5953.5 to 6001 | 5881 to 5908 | 1.19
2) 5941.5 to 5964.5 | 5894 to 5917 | 1.12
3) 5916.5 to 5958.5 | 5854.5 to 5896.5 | 1.09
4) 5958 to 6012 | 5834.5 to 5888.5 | 1.05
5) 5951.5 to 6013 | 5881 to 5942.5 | 1.09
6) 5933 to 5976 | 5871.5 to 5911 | 1.14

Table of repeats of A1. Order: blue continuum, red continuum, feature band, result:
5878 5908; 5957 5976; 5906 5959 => -0.058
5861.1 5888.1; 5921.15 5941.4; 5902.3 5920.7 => 0.023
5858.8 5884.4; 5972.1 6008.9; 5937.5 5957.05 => -0.012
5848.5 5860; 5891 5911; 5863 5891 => -0.017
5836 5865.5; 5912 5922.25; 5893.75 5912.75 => 0.118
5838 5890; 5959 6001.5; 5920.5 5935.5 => -0.022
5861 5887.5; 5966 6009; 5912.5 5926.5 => -0.028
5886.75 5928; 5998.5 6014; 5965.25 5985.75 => -0.014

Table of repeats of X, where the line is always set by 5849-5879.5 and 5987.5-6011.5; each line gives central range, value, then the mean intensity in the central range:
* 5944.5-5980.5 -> -0.19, 31.9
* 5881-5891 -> 1.56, 26.9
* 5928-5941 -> 0.19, 31.3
